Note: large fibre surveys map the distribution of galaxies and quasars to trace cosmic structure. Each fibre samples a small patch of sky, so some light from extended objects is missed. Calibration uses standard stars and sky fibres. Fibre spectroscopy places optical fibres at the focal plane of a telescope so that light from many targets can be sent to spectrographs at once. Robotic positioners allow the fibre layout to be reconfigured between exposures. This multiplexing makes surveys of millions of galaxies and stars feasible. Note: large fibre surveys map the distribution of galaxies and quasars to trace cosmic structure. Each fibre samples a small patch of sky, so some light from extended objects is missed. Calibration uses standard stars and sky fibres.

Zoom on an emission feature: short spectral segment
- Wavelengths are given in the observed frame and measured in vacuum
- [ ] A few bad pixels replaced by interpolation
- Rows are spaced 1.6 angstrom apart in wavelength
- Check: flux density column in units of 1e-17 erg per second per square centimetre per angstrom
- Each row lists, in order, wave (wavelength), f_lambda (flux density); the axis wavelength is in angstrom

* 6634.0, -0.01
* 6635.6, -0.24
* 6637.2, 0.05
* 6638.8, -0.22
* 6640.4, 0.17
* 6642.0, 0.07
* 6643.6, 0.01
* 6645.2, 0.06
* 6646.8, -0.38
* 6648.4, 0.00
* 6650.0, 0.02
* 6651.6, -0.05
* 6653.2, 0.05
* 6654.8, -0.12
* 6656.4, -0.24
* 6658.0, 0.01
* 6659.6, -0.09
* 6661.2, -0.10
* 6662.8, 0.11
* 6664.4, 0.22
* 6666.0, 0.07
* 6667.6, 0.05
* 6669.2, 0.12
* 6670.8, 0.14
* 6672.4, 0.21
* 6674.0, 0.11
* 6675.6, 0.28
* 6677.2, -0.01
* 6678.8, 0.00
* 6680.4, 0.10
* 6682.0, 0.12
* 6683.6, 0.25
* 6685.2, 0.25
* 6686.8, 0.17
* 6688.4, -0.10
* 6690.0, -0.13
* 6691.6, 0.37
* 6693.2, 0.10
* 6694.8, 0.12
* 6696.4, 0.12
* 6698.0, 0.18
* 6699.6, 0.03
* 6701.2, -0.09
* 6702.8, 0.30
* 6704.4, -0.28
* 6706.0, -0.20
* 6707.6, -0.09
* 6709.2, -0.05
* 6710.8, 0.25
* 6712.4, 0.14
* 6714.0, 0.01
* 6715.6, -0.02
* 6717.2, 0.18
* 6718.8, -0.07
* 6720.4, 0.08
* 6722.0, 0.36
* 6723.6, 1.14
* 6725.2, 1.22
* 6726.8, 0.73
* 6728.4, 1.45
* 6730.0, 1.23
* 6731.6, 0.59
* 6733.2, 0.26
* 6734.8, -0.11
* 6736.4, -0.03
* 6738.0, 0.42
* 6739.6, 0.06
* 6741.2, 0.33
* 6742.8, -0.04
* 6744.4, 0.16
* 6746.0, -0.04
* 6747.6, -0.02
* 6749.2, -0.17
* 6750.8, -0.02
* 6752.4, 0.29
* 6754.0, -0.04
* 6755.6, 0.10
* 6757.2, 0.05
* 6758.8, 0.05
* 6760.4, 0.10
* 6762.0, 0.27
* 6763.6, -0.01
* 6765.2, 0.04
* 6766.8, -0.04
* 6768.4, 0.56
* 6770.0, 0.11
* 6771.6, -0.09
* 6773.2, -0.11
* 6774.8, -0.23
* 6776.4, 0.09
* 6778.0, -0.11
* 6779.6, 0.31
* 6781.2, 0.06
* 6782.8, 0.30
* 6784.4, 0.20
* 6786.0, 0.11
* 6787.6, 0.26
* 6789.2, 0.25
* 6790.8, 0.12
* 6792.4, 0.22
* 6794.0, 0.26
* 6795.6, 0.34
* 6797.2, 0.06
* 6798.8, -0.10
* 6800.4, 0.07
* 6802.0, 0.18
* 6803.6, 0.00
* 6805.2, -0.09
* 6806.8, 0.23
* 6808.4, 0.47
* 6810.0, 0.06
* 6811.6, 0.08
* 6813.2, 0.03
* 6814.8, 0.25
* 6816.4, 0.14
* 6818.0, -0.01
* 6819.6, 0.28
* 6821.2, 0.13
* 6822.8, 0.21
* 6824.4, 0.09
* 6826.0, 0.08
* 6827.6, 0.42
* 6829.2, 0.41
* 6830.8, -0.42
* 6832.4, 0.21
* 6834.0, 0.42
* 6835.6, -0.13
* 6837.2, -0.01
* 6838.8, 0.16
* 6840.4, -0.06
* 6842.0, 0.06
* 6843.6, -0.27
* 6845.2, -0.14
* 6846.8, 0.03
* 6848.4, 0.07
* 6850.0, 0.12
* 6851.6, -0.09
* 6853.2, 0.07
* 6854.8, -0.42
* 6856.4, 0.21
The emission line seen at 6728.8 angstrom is [O II]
